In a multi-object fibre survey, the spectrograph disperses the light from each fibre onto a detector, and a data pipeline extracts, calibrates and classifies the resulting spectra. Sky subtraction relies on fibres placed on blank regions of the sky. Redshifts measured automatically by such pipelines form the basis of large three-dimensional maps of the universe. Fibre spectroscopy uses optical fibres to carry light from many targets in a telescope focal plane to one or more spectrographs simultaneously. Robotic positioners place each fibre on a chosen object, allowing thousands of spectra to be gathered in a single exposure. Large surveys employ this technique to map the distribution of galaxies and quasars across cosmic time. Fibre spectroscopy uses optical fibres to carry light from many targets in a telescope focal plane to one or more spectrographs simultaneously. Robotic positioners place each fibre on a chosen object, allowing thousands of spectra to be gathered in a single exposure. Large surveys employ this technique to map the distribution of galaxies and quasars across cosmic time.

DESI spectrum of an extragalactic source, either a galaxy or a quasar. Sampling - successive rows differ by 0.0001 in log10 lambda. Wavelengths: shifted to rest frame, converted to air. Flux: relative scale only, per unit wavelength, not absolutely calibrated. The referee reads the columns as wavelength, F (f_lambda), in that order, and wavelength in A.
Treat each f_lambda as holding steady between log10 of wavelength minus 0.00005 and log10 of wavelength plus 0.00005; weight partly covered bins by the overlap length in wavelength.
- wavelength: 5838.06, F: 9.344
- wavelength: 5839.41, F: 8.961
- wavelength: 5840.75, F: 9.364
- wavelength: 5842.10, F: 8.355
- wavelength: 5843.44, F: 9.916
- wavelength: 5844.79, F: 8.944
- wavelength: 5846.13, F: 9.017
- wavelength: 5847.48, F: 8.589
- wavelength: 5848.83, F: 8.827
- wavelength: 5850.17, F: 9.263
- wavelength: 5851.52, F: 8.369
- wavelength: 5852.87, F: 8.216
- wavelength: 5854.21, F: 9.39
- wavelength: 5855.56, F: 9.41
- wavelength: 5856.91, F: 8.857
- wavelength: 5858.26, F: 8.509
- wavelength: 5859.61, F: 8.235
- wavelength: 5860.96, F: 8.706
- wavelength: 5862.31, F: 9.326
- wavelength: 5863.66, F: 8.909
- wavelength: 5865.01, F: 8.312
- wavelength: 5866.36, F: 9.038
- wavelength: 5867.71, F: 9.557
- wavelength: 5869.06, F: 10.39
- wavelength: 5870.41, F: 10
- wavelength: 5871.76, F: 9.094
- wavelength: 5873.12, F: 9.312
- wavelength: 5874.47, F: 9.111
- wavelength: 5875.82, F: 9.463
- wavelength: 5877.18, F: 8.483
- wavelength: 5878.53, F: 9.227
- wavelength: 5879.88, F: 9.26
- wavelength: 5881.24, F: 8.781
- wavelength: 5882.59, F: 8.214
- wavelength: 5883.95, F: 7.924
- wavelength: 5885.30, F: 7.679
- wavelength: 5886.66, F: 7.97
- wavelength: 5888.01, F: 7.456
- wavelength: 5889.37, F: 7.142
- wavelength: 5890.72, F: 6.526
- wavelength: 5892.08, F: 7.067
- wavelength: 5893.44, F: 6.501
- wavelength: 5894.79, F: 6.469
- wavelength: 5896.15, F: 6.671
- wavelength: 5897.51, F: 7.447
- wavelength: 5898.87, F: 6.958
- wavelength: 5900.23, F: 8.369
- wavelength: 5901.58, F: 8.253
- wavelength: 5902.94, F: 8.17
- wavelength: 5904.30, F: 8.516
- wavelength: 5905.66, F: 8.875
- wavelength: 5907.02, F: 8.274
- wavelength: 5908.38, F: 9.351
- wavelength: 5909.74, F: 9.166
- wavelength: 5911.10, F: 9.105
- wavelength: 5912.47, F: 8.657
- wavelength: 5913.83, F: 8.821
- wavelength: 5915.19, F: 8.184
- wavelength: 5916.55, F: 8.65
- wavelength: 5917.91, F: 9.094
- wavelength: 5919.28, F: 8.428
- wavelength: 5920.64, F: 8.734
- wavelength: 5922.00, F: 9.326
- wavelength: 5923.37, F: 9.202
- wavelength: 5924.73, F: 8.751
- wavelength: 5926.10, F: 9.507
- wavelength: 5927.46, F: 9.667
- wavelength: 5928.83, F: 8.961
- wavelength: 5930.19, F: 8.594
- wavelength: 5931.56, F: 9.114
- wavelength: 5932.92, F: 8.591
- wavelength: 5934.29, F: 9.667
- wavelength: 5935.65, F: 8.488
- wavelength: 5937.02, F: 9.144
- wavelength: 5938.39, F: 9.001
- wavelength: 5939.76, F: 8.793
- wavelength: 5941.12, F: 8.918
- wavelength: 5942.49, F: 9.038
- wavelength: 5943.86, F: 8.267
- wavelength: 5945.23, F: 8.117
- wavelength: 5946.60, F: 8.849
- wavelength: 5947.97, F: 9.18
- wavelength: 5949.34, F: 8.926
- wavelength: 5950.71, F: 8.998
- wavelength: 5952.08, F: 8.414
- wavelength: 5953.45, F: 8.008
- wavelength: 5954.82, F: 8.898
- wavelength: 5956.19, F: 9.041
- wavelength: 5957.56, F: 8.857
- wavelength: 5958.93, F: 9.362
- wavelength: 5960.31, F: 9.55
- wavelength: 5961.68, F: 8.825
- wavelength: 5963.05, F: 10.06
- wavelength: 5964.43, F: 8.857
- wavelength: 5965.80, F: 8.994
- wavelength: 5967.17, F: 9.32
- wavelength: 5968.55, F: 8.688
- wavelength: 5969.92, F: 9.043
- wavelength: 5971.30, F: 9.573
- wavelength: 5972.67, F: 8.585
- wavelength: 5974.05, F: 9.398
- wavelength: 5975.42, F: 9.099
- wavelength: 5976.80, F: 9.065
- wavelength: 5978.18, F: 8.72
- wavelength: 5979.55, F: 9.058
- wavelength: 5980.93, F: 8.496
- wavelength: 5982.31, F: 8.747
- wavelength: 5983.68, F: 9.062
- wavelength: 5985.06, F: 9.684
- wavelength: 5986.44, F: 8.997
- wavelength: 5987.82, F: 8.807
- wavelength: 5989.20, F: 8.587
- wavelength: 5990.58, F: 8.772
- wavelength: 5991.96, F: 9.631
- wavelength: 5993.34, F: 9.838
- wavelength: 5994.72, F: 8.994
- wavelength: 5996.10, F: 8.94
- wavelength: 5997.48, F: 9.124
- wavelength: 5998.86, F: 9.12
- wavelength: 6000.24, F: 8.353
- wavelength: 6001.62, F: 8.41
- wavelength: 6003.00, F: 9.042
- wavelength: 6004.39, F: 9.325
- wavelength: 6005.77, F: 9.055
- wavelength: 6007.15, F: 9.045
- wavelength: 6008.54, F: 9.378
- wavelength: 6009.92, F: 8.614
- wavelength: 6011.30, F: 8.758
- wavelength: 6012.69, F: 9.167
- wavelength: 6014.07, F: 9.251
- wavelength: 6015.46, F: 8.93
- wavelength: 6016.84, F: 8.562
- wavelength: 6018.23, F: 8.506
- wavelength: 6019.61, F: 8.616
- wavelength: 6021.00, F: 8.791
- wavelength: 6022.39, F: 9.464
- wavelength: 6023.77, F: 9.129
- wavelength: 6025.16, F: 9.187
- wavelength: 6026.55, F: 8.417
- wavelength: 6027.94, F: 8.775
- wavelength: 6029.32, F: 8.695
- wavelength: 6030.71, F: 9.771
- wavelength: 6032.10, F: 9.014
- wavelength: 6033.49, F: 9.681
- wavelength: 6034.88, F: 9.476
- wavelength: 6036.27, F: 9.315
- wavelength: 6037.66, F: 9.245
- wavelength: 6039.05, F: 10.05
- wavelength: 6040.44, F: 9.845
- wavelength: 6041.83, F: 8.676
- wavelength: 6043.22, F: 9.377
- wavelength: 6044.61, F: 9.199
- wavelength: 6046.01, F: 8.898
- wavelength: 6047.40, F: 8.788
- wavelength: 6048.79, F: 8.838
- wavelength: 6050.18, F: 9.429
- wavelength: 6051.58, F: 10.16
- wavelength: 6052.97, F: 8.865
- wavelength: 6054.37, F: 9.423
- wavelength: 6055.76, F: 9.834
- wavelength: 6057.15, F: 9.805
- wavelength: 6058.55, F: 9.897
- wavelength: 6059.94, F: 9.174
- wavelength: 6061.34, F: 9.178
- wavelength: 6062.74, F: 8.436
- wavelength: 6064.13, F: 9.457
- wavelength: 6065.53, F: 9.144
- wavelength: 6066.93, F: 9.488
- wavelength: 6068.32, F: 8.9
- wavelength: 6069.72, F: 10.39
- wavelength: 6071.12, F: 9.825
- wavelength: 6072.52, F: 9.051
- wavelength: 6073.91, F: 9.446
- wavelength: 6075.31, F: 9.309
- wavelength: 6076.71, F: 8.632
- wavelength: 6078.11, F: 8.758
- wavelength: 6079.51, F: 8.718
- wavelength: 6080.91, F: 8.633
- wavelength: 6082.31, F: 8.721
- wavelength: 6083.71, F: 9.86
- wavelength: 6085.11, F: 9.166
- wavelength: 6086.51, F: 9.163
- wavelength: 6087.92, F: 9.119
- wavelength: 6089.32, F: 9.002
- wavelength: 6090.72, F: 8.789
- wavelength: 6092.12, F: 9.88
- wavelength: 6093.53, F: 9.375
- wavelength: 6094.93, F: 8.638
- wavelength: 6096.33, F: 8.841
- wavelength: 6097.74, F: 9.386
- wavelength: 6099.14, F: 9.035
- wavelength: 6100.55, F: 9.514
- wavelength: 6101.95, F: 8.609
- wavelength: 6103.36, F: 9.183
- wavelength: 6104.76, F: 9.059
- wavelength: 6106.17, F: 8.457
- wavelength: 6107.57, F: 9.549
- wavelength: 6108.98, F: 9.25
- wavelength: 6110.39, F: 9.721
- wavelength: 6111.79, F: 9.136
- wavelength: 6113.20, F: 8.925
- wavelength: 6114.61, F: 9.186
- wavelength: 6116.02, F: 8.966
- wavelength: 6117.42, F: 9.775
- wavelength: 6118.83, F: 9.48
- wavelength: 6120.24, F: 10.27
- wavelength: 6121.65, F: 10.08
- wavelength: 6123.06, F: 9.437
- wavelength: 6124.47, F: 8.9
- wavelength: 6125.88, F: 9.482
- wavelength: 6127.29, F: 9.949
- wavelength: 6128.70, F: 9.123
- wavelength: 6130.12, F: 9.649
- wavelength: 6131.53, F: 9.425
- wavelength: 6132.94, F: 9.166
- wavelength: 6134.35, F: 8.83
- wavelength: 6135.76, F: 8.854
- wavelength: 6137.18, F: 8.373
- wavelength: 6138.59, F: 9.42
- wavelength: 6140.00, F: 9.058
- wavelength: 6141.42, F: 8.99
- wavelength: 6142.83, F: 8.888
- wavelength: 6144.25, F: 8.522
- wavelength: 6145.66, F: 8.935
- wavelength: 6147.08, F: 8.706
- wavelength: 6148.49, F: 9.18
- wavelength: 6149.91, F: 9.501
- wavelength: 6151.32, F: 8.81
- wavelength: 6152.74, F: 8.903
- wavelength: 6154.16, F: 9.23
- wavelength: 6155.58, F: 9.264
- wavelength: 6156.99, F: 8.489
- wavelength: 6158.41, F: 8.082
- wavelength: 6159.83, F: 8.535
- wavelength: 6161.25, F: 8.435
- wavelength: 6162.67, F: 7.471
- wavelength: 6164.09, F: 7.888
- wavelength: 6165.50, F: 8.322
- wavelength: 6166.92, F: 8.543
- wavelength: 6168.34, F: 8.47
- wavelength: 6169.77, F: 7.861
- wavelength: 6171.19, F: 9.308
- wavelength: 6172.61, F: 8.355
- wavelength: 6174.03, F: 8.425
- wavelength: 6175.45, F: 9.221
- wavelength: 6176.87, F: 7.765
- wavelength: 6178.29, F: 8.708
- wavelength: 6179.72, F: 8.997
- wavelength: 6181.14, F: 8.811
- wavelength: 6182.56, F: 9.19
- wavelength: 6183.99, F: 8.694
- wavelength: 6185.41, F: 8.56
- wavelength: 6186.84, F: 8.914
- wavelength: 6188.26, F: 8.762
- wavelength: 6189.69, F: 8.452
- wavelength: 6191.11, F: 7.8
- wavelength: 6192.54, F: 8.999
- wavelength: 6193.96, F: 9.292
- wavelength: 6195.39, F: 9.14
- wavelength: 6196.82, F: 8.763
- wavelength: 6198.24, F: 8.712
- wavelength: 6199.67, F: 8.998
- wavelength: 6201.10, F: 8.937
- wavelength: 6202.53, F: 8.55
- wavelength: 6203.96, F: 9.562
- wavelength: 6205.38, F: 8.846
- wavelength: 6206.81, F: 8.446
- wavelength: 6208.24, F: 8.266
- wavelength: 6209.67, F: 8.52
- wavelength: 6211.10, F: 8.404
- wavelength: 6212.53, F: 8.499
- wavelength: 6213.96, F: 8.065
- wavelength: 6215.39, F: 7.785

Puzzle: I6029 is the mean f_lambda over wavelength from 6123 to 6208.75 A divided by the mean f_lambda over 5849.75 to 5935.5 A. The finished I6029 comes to 1.02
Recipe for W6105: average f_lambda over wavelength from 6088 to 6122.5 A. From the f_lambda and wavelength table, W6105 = 9.25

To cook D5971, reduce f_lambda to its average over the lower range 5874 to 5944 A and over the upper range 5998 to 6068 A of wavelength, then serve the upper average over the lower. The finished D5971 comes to 1.08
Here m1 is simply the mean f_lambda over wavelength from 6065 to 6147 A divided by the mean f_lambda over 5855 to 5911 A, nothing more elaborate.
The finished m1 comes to 1.1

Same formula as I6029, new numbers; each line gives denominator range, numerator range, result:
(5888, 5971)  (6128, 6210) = 1.02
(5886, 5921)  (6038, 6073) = 1.17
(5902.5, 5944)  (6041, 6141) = 1.04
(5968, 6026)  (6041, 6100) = 1.02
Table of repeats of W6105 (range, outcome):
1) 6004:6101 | 9.17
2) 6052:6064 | 9.35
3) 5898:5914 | 8.52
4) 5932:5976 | 8.96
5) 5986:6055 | 9.09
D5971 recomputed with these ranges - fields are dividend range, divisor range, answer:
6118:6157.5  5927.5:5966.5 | 1.03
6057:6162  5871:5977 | 1.06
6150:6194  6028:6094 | 0.93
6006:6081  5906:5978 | 1.03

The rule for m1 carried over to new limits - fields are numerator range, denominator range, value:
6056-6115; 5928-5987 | 1.03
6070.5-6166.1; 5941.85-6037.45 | 1.01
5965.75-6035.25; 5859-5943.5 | 1.05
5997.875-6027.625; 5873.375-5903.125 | 1.13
